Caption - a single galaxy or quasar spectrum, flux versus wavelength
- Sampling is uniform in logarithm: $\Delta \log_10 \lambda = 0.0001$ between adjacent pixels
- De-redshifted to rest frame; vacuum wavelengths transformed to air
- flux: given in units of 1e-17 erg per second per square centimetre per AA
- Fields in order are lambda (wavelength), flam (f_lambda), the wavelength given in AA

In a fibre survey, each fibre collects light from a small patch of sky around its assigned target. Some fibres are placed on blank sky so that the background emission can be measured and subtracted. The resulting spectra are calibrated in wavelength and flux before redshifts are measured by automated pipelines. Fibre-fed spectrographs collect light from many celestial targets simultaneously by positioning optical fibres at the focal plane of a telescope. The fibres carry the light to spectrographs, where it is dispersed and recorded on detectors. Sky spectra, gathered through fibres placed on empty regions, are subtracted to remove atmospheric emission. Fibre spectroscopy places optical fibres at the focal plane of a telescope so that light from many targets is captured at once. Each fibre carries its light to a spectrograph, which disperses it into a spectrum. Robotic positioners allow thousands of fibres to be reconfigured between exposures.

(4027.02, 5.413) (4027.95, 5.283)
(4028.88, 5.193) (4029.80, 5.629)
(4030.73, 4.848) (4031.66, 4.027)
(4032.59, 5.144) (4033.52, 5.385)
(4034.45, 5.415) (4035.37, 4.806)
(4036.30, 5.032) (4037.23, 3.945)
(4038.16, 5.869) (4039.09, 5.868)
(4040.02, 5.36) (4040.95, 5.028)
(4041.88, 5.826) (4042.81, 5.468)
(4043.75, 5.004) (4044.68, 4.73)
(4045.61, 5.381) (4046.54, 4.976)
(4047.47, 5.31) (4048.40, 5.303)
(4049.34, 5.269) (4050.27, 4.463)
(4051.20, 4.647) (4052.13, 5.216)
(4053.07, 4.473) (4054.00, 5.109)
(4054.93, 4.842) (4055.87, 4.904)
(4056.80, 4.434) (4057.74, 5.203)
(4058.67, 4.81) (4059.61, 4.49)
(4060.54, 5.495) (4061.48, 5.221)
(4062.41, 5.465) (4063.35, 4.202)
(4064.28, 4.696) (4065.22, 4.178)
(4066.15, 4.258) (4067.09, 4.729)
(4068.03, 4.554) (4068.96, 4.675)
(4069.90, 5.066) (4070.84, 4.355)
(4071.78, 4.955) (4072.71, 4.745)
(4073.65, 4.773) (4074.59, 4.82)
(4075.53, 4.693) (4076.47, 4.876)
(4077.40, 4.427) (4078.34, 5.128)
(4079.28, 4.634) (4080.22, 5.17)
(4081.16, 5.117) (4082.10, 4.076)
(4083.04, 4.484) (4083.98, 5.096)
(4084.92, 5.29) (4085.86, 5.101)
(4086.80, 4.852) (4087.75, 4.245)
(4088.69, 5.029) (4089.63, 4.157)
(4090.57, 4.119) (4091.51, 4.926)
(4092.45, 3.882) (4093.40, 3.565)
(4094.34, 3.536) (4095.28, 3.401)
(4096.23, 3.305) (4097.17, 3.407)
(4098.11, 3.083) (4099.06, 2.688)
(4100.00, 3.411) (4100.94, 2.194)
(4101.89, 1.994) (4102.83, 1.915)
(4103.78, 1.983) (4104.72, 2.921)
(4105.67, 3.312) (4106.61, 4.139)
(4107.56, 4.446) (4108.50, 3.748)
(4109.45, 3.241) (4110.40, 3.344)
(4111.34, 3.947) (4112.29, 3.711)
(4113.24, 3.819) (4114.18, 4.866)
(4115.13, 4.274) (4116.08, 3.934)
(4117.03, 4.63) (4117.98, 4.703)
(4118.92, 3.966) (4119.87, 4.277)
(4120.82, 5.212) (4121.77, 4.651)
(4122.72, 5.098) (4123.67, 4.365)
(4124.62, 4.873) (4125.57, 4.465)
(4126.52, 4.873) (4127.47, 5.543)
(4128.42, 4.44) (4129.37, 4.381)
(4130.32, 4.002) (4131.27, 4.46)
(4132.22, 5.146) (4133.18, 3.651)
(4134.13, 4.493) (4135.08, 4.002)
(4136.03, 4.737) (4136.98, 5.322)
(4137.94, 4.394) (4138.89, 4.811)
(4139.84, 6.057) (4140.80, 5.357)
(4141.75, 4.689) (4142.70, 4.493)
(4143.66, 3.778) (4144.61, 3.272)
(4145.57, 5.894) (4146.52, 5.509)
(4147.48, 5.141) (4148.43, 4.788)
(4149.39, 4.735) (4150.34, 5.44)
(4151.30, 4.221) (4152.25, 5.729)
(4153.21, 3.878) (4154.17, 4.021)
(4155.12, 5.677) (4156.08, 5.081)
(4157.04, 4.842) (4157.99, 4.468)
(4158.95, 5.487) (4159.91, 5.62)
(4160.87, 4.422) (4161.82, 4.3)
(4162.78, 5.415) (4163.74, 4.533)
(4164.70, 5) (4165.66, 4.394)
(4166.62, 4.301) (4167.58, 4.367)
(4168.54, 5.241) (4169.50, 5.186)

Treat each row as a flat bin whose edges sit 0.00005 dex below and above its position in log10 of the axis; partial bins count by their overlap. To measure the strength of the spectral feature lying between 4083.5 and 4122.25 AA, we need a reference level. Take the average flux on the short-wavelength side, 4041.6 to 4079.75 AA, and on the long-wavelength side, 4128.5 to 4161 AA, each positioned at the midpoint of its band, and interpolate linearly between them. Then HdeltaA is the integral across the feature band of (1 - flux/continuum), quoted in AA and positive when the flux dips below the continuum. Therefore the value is 7.7 AA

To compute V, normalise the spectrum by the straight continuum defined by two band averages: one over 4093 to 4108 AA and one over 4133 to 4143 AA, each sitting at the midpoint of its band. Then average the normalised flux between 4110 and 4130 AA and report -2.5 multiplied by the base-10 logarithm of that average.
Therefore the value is -0.13 mag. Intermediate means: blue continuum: 3.08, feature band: 4.45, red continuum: 4.77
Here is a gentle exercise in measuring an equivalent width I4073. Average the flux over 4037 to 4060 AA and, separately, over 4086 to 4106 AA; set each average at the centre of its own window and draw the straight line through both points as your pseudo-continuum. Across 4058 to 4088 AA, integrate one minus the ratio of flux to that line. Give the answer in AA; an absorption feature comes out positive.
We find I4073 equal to -4.1 AA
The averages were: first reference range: 5.05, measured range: 4.78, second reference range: 3.45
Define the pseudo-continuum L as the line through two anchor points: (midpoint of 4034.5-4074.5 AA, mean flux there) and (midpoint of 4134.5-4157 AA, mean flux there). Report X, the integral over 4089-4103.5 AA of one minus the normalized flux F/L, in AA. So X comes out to 4.7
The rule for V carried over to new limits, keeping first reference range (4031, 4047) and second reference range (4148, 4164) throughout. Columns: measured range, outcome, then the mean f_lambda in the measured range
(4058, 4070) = 0.07 mag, 4.76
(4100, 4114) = 0.47 mag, 3.24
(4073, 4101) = 0.17 mag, 4.28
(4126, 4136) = 0.10 mag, 4.51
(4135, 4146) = 0.03 mag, 4.75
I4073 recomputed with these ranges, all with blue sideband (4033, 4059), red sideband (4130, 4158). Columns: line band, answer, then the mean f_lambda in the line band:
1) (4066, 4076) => 0.6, 4.7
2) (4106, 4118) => 2.0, 4.03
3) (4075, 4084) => 0.4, 4.76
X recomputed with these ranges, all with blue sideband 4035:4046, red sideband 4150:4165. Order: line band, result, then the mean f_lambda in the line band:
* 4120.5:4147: 1.24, 4.71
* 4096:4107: 4.78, 2.85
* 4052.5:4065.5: 0.78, 4.83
